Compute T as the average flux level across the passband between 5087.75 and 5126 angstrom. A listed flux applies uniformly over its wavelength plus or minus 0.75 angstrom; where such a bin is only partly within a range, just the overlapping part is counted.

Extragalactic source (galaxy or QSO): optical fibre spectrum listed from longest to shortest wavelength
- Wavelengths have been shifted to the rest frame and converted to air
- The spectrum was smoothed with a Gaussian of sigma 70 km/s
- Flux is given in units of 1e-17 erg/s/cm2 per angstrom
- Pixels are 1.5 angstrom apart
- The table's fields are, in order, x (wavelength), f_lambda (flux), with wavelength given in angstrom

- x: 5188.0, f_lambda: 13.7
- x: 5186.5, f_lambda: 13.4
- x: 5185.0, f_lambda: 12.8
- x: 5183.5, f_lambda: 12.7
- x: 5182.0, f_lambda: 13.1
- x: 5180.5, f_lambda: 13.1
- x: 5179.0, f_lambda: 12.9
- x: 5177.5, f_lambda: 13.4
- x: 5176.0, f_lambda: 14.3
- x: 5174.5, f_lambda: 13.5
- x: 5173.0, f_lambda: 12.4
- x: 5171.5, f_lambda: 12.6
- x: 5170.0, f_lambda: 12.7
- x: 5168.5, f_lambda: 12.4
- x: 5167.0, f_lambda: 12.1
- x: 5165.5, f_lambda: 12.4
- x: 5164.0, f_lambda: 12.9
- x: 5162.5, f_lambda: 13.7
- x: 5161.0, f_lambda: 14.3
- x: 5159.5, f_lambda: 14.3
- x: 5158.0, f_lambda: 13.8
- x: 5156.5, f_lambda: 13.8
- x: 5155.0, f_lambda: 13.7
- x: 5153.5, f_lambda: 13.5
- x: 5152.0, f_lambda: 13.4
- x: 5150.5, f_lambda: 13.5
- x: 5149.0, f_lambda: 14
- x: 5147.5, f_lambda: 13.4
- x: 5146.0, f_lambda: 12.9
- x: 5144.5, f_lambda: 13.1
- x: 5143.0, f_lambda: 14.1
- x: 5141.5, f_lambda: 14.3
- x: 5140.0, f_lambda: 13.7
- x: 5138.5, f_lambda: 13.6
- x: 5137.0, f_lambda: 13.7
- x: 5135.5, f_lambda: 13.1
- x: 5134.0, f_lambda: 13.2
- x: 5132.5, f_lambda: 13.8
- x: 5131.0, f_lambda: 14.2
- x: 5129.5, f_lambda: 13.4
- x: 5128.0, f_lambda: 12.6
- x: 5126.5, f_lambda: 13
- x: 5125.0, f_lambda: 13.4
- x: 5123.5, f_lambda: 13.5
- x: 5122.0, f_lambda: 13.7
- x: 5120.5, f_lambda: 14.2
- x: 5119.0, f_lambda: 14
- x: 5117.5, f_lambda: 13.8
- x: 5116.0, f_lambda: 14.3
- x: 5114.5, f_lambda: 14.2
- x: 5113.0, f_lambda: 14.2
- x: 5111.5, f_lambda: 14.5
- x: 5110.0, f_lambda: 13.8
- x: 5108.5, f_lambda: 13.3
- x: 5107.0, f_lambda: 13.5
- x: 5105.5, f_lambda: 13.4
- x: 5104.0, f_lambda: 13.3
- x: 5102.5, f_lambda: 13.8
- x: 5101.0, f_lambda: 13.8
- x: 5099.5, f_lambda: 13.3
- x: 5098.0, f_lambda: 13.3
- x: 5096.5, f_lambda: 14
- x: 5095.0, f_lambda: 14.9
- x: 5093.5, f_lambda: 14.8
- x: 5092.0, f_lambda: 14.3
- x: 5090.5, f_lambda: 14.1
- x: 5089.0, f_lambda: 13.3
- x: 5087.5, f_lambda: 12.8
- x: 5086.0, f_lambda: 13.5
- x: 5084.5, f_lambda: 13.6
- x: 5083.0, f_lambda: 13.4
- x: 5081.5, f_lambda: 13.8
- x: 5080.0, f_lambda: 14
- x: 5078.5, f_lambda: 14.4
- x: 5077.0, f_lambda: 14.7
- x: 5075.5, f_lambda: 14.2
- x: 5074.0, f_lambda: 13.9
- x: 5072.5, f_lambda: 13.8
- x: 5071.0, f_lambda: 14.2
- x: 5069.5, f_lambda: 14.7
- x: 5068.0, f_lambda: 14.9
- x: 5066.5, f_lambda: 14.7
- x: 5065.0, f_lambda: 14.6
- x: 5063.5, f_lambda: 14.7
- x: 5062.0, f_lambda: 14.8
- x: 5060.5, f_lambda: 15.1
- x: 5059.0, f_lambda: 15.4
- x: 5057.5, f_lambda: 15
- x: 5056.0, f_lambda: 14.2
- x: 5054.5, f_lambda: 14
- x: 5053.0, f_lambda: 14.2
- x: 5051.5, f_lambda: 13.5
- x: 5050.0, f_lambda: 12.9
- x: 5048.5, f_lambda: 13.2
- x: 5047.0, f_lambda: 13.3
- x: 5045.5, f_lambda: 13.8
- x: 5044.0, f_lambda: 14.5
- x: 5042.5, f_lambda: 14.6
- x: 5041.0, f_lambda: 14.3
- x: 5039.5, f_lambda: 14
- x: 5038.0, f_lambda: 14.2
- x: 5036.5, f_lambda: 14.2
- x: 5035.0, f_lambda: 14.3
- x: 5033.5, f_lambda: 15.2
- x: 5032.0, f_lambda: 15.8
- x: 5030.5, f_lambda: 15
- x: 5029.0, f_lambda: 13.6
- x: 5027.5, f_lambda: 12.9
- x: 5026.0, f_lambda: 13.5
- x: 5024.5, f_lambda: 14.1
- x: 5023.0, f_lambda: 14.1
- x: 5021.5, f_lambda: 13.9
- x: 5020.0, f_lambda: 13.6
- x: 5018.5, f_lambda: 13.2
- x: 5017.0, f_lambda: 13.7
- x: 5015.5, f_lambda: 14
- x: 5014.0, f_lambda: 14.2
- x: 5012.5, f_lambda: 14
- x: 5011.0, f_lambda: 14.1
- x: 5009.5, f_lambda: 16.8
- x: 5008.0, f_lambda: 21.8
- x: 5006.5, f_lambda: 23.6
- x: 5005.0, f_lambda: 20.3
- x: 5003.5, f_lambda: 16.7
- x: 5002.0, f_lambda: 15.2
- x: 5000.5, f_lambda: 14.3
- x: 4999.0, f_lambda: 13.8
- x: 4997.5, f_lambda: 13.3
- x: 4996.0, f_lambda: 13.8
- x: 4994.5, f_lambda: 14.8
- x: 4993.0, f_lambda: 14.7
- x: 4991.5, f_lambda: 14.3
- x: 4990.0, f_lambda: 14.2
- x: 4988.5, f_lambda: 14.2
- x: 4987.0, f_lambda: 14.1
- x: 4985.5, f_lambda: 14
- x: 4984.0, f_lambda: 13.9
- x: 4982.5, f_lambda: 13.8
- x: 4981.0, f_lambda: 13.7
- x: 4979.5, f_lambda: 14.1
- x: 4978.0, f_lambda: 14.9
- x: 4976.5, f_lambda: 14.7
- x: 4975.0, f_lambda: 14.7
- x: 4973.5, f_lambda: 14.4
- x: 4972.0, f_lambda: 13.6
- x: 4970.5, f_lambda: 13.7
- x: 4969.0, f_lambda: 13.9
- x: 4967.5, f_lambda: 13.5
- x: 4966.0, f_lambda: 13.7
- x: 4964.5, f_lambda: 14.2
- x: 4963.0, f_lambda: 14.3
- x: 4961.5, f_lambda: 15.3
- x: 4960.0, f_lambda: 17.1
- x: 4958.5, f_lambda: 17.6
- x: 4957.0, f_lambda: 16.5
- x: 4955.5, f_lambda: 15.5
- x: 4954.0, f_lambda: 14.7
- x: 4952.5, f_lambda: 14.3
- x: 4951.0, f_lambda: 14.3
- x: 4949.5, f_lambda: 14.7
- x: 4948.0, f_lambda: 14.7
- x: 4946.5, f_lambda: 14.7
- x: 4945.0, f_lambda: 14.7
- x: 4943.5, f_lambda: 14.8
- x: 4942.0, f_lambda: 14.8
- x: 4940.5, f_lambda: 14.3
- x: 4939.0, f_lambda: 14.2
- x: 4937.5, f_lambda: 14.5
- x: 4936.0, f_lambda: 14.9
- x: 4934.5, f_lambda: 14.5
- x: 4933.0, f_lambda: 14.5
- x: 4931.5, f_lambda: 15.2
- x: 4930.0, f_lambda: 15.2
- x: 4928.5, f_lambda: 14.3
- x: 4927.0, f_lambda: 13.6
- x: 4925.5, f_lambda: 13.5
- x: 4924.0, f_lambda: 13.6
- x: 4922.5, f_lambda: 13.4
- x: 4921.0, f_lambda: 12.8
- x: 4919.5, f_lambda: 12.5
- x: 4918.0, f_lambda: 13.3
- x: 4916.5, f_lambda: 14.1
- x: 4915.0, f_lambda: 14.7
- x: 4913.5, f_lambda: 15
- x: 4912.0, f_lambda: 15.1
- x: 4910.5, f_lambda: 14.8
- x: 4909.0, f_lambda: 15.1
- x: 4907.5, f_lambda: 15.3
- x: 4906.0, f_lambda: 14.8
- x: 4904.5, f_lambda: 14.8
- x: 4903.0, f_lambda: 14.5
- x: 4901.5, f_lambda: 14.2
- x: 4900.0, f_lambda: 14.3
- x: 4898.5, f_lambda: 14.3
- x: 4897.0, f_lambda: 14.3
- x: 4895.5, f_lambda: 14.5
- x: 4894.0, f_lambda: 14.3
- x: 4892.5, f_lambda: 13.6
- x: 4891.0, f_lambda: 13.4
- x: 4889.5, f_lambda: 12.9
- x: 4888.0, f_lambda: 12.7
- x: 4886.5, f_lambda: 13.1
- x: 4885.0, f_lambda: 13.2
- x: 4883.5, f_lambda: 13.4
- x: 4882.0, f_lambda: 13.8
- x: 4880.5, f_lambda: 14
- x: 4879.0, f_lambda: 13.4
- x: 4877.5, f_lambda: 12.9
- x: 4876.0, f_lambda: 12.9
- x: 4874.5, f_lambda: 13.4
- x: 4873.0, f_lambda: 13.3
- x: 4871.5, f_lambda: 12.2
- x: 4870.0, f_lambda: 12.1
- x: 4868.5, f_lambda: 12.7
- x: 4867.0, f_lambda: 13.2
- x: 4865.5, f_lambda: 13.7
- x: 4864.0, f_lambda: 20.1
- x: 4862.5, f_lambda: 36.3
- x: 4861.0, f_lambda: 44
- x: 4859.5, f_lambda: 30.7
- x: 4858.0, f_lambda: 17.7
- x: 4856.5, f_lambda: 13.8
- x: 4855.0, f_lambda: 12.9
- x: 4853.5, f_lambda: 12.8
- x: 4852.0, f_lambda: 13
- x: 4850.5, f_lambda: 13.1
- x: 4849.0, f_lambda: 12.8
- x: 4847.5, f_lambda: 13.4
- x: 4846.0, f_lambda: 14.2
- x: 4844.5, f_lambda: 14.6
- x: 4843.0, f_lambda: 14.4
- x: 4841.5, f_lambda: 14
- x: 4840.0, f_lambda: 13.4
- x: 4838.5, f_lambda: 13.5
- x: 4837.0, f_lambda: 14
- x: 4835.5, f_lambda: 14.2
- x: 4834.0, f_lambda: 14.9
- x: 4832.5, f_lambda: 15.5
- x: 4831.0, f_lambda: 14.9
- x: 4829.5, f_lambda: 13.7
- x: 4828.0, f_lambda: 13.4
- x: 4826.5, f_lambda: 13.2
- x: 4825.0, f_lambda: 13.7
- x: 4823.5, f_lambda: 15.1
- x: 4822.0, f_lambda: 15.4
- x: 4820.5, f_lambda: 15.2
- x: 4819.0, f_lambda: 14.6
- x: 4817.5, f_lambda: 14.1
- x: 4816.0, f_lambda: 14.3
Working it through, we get 13.8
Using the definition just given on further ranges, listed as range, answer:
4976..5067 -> 14.6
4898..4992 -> 14.5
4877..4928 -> 13.9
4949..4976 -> 14.8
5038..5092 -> 14.1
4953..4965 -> 15.7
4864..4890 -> 13.3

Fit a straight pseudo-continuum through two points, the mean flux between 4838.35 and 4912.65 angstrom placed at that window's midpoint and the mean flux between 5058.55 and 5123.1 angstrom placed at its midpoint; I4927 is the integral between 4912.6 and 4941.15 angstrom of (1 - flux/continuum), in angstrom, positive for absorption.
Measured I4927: 1.7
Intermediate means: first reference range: 15.3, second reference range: 14.1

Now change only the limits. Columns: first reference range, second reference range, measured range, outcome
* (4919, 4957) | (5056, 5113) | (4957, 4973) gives -0.49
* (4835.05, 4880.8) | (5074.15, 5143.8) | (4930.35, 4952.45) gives 0.97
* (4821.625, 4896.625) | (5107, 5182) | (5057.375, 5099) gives -0.98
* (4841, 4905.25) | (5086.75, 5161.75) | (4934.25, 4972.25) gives 0.33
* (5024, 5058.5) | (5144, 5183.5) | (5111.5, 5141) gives -0.36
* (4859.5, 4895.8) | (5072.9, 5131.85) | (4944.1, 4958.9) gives 0.24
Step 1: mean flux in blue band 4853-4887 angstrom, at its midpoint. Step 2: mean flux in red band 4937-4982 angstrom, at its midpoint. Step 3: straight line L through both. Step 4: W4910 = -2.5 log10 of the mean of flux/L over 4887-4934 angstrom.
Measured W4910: 0.12 mag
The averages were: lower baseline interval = 16.8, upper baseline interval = 14.7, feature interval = 14.1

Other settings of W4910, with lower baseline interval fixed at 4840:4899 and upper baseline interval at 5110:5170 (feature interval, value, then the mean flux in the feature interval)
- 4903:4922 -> 0.06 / 14.4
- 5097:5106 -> 0.03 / 13.5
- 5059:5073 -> -0.04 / 14.7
